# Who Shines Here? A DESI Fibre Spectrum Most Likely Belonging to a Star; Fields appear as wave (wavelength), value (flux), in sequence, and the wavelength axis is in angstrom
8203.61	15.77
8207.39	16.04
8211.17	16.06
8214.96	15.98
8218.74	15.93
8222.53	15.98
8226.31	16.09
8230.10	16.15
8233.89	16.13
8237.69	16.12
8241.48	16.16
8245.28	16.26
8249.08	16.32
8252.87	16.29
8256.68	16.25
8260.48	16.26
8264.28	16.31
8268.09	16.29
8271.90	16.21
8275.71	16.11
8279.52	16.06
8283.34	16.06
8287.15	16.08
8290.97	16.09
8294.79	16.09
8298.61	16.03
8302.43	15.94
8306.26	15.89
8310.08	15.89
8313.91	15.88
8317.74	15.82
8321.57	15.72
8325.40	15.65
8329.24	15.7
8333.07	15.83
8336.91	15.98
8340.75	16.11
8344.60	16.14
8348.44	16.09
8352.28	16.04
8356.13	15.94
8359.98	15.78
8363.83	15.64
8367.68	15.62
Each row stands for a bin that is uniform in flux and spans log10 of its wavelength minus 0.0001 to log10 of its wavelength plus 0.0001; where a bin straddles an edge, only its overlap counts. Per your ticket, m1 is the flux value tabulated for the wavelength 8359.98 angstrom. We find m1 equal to 15.78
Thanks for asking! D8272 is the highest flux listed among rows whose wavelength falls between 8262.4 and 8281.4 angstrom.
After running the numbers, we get 16.31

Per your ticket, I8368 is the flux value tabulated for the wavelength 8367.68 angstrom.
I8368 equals 15.62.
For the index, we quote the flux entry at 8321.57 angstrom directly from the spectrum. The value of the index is 15.72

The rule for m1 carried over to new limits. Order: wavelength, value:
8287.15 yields 16.08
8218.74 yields 15.93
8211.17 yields 16.06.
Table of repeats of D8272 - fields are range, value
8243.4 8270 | 16.32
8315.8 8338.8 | 15.98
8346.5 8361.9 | 16.09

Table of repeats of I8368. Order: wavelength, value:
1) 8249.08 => 16.32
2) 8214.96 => 15.98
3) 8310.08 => 15.89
